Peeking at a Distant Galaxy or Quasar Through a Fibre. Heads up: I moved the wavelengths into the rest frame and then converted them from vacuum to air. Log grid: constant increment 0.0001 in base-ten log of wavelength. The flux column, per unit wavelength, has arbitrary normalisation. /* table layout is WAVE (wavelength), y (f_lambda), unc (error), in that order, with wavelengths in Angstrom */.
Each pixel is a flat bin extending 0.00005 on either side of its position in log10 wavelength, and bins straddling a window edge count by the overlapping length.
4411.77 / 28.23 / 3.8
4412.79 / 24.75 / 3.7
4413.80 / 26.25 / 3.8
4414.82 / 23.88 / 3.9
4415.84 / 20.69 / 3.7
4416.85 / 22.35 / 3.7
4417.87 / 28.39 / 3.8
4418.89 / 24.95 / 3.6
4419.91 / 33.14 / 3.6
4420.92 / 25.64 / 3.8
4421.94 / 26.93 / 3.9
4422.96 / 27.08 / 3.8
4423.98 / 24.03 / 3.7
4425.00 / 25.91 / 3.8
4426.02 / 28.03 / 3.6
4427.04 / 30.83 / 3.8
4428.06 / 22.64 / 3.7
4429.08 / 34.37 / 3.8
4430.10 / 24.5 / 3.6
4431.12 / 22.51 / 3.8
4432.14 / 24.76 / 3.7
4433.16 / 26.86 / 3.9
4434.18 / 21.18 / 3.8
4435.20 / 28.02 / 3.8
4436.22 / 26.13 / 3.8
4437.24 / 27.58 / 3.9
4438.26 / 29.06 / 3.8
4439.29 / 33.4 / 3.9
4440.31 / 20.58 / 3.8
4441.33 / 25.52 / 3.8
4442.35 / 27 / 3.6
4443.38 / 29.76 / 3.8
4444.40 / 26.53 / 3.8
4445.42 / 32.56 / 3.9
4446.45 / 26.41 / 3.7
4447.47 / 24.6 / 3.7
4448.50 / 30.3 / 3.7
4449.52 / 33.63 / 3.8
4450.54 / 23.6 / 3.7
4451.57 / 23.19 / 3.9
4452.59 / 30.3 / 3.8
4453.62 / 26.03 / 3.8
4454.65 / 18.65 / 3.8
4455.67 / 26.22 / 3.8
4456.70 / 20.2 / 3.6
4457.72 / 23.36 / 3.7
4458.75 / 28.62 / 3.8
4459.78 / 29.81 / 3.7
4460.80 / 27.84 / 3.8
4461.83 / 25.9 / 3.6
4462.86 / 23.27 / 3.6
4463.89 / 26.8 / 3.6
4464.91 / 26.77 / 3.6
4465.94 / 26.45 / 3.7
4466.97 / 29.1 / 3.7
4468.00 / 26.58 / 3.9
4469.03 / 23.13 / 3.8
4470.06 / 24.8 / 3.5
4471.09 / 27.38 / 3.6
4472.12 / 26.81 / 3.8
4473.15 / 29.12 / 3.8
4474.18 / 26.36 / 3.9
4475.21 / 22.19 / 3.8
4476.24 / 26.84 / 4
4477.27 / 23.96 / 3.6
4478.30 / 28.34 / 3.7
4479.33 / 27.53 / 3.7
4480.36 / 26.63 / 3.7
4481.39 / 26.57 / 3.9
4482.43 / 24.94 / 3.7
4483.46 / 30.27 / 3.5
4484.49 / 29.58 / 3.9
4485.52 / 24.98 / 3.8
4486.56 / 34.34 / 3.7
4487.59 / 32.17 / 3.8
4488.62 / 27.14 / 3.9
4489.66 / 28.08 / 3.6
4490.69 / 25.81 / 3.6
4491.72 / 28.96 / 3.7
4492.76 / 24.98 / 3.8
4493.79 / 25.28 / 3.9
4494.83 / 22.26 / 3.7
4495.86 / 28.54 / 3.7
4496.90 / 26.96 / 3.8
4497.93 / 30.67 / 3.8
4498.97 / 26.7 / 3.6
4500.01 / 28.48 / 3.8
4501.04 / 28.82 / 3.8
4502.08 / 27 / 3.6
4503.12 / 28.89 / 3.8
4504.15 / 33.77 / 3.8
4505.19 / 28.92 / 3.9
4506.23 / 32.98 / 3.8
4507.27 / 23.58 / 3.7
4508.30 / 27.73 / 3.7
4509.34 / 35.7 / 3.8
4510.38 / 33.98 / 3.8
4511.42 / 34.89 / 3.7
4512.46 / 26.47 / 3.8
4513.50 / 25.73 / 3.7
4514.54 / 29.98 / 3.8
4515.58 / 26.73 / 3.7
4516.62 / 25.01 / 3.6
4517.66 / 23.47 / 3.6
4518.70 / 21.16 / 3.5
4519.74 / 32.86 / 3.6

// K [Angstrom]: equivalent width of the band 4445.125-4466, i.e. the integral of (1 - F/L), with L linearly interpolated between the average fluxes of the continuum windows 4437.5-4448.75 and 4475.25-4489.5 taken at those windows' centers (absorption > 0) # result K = 1.0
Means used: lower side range 27.7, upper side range 27.8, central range 26.3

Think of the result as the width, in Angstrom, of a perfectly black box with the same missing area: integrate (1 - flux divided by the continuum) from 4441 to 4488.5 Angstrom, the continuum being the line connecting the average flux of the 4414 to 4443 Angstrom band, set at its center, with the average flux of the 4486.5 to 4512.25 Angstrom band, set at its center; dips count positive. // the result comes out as 1.4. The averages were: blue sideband 26.3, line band 26.9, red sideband 28.9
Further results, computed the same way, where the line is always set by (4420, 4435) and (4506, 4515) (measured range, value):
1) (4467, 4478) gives 0.9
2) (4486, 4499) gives 0.6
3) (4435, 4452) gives -0.3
